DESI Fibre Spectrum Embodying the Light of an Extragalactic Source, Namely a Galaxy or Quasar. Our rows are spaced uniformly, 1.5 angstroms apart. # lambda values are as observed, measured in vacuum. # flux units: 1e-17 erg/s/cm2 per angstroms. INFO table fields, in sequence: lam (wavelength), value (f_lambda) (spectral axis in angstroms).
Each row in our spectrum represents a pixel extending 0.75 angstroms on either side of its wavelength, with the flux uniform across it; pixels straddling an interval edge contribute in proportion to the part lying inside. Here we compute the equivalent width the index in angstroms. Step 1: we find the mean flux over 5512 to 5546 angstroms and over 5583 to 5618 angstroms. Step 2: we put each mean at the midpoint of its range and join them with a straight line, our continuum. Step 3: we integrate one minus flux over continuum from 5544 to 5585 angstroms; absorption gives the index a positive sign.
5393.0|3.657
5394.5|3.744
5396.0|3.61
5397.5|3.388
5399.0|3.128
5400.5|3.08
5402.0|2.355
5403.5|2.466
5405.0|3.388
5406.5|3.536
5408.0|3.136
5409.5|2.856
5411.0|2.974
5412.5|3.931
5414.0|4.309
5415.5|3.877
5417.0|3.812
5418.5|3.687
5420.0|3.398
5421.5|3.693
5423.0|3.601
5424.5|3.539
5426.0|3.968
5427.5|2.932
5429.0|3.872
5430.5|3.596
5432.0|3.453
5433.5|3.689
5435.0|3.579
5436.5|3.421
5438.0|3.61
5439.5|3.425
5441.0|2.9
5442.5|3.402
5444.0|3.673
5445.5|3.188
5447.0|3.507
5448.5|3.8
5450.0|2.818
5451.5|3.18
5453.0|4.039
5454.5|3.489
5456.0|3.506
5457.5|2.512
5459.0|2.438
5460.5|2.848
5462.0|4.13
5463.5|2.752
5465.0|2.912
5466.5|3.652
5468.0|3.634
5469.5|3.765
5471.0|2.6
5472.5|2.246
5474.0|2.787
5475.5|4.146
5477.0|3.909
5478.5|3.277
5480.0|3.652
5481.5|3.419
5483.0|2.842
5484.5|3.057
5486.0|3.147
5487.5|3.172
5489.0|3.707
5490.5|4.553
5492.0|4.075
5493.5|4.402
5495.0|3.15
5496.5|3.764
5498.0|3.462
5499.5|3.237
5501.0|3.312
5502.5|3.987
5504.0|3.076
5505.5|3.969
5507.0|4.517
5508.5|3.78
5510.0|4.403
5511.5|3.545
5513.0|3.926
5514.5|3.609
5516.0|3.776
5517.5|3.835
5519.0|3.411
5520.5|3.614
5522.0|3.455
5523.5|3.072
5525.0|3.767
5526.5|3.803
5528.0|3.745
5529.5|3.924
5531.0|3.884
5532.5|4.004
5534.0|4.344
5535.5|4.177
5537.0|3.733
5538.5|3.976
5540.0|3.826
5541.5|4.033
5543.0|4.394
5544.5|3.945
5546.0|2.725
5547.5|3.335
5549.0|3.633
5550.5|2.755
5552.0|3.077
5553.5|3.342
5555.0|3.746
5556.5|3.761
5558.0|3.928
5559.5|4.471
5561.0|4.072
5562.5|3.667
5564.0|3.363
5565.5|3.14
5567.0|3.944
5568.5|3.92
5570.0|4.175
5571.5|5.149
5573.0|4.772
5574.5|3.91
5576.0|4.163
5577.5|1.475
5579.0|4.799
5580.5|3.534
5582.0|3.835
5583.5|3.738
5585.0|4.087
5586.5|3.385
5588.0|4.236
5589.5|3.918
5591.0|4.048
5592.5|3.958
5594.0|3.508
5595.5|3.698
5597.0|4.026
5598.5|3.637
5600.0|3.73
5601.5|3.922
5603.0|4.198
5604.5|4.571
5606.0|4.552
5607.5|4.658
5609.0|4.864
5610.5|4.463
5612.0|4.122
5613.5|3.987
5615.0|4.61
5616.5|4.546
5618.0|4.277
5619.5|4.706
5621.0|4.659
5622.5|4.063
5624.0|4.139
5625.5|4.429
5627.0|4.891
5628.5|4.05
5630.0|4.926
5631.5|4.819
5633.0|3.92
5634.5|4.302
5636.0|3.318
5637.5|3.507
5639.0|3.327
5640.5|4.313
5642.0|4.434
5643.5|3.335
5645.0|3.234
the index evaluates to 2.45 angstroms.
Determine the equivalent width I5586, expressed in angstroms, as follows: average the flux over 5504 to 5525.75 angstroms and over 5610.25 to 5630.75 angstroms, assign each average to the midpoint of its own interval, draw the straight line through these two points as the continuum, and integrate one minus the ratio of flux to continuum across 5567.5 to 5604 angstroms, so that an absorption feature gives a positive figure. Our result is 2.4 angstroms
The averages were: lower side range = 3.74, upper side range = 4.42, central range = 3.91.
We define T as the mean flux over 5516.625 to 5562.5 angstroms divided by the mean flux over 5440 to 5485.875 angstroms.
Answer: 1.1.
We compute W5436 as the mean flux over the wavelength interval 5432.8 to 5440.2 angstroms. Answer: 3.54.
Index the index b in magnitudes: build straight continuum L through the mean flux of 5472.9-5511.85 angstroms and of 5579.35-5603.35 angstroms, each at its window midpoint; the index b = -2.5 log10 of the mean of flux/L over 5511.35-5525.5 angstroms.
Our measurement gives 0.02 mag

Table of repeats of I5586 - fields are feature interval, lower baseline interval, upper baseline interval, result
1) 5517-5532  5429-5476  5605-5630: 0.63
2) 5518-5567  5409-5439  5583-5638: 3.33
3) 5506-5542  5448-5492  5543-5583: -2.85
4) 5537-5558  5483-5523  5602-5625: 1.97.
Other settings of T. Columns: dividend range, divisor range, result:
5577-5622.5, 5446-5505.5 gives 1.20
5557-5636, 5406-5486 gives 1.21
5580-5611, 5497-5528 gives 1.09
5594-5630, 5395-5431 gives 1.25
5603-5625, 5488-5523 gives 1.18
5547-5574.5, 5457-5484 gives 1.19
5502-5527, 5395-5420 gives 1.11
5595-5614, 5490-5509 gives 1.11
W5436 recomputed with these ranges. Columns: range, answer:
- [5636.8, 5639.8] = 3.43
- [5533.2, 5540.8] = 4.01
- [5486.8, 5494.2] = 3.98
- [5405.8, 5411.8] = 3.13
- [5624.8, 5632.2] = 4.62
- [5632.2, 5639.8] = 3.69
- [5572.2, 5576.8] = 4.26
